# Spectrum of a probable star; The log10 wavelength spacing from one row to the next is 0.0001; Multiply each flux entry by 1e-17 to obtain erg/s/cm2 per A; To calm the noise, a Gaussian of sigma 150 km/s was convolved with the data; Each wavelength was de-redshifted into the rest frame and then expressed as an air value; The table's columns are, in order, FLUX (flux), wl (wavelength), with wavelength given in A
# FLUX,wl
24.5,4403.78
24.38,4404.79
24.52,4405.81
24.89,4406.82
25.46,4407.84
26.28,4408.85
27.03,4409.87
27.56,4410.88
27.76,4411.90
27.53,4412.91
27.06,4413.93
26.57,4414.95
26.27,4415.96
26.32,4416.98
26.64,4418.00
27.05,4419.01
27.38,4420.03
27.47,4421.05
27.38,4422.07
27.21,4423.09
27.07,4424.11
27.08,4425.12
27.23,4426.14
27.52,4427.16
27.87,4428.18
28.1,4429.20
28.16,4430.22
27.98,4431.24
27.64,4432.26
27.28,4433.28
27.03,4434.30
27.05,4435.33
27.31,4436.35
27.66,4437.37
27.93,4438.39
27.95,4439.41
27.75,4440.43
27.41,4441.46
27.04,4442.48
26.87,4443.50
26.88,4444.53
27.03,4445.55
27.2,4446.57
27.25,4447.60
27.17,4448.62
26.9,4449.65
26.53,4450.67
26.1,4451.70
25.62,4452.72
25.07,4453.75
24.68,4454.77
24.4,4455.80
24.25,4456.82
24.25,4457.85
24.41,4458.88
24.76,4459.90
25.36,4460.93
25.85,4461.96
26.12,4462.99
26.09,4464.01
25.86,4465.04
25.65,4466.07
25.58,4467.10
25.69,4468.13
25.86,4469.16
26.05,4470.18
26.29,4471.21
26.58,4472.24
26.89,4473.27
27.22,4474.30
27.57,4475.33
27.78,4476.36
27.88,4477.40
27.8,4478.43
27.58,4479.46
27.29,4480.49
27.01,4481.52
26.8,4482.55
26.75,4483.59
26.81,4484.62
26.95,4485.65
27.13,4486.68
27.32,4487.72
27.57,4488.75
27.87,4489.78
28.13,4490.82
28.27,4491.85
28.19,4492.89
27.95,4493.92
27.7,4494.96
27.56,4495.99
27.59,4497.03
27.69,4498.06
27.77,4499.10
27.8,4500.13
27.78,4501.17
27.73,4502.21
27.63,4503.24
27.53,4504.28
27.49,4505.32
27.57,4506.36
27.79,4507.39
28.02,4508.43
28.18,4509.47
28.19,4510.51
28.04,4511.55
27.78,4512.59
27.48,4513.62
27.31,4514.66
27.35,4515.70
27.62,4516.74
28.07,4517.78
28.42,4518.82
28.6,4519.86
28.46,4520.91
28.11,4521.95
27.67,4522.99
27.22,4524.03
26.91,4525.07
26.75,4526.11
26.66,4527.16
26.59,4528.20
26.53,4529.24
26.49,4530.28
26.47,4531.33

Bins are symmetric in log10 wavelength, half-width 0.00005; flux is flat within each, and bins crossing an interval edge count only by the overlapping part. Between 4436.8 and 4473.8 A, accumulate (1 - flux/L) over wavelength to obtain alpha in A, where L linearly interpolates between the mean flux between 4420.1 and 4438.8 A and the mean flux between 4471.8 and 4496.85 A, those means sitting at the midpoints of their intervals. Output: 1.7 A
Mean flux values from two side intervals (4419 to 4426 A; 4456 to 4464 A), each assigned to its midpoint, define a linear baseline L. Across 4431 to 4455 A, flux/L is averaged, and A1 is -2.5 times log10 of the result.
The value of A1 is -0.04 mag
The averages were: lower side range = 27.2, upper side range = 25.1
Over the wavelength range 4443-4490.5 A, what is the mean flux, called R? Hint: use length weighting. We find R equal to 26.4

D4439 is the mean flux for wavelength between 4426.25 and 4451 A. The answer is 27.4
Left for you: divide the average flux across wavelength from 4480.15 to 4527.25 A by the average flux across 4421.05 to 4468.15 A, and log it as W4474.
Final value 1.0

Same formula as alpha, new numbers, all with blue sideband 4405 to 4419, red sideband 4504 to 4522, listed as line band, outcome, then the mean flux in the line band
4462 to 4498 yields 0.50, 27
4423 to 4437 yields -0.41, 27.5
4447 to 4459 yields 0.63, 25.6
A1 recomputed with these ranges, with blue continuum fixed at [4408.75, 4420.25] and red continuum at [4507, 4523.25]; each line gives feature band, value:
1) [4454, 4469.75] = 0.09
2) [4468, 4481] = 0.02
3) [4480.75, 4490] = 0.02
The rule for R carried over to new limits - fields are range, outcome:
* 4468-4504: 27.4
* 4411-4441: 27.4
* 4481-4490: 27.1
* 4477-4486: 27.2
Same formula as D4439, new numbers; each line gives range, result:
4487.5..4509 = 27.8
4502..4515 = 27.8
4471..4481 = 27.3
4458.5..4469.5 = 25.6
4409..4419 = 27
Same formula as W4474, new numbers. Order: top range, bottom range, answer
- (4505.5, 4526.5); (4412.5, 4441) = 1.02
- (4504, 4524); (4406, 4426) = 1.04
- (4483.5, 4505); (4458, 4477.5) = 1.06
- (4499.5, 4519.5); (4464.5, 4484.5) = 1.04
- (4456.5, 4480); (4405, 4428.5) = 0.98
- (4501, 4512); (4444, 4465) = 1.08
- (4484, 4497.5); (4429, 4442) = 1.00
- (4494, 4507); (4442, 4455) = 1.04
